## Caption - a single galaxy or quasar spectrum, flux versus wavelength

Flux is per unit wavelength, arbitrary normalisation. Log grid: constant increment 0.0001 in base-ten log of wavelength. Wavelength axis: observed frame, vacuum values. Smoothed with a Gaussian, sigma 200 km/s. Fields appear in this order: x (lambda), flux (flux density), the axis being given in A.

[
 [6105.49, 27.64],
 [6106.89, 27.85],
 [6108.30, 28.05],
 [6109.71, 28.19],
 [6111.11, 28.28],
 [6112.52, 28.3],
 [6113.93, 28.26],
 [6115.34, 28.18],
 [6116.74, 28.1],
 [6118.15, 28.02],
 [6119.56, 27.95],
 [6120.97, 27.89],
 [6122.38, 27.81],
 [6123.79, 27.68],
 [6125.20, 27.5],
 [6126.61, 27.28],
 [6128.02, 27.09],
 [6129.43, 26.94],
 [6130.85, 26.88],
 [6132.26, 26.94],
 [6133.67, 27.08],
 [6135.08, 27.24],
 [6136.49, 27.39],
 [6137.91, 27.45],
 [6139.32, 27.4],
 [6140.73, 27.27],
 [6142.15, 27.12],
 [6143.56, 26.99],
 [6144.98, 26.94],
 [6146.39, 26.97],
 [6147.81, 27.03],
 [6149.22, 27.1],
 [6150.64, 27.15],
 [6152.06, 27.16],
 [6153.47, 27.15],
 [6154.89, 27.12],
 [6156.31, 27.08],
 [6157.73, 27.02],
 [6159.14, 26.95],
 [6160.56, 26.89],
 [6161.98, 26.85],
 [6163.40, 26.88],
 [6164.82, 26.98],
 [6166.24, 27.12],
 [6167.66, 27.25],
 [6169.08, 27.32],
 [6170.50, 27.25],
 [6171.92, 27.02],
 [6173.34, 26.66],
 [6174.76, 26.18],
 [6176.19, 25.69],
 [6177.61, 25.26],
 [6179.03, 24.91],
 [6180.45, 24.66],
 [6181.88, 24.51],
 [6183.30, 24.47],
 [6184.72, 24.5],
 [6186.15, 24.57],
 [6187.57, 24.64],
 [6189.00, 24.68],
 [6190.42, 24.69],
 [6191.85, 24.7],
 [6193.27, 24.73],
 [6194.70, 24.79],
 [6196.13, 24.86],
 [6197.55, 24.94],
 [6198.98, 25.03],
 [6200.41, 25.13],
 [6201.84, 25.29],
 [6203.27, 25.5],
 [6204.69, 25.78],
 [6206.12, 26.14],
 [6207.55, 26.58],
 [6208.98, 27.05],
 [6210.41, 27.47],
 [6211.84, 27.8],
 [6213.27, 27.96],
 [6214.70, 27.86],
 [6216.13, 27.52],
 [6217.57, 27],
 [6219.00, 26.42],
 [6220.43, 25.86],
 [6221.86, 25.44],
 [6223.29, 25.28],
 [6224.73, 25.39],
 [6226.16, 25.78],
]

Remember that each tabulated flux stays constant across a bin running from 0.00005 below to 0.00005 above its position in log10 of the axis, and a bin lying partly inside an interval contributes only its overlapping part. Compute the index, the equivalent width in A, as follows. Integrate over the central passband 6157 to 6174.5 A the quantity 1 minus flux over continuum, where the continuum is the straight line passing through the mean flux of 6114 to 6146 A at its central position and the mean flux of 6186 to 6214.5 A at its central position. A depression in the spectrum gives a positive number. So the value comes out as -0.3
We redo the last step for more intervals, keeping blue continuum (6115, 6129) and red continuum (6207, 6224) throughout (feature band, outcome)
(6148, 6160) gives 0.2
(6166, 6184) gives 0.8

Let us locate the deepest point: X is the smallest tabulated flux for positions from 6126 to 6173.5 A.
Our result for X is 26.66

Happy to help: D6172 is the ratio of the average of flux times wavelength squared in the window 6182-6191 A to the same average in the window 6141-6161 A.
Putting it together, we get 0.92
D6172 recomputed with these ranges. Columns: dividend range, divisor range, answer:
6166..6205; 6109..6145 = 0.94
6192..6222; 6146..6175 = 0.98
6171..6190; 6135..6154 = 0.94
